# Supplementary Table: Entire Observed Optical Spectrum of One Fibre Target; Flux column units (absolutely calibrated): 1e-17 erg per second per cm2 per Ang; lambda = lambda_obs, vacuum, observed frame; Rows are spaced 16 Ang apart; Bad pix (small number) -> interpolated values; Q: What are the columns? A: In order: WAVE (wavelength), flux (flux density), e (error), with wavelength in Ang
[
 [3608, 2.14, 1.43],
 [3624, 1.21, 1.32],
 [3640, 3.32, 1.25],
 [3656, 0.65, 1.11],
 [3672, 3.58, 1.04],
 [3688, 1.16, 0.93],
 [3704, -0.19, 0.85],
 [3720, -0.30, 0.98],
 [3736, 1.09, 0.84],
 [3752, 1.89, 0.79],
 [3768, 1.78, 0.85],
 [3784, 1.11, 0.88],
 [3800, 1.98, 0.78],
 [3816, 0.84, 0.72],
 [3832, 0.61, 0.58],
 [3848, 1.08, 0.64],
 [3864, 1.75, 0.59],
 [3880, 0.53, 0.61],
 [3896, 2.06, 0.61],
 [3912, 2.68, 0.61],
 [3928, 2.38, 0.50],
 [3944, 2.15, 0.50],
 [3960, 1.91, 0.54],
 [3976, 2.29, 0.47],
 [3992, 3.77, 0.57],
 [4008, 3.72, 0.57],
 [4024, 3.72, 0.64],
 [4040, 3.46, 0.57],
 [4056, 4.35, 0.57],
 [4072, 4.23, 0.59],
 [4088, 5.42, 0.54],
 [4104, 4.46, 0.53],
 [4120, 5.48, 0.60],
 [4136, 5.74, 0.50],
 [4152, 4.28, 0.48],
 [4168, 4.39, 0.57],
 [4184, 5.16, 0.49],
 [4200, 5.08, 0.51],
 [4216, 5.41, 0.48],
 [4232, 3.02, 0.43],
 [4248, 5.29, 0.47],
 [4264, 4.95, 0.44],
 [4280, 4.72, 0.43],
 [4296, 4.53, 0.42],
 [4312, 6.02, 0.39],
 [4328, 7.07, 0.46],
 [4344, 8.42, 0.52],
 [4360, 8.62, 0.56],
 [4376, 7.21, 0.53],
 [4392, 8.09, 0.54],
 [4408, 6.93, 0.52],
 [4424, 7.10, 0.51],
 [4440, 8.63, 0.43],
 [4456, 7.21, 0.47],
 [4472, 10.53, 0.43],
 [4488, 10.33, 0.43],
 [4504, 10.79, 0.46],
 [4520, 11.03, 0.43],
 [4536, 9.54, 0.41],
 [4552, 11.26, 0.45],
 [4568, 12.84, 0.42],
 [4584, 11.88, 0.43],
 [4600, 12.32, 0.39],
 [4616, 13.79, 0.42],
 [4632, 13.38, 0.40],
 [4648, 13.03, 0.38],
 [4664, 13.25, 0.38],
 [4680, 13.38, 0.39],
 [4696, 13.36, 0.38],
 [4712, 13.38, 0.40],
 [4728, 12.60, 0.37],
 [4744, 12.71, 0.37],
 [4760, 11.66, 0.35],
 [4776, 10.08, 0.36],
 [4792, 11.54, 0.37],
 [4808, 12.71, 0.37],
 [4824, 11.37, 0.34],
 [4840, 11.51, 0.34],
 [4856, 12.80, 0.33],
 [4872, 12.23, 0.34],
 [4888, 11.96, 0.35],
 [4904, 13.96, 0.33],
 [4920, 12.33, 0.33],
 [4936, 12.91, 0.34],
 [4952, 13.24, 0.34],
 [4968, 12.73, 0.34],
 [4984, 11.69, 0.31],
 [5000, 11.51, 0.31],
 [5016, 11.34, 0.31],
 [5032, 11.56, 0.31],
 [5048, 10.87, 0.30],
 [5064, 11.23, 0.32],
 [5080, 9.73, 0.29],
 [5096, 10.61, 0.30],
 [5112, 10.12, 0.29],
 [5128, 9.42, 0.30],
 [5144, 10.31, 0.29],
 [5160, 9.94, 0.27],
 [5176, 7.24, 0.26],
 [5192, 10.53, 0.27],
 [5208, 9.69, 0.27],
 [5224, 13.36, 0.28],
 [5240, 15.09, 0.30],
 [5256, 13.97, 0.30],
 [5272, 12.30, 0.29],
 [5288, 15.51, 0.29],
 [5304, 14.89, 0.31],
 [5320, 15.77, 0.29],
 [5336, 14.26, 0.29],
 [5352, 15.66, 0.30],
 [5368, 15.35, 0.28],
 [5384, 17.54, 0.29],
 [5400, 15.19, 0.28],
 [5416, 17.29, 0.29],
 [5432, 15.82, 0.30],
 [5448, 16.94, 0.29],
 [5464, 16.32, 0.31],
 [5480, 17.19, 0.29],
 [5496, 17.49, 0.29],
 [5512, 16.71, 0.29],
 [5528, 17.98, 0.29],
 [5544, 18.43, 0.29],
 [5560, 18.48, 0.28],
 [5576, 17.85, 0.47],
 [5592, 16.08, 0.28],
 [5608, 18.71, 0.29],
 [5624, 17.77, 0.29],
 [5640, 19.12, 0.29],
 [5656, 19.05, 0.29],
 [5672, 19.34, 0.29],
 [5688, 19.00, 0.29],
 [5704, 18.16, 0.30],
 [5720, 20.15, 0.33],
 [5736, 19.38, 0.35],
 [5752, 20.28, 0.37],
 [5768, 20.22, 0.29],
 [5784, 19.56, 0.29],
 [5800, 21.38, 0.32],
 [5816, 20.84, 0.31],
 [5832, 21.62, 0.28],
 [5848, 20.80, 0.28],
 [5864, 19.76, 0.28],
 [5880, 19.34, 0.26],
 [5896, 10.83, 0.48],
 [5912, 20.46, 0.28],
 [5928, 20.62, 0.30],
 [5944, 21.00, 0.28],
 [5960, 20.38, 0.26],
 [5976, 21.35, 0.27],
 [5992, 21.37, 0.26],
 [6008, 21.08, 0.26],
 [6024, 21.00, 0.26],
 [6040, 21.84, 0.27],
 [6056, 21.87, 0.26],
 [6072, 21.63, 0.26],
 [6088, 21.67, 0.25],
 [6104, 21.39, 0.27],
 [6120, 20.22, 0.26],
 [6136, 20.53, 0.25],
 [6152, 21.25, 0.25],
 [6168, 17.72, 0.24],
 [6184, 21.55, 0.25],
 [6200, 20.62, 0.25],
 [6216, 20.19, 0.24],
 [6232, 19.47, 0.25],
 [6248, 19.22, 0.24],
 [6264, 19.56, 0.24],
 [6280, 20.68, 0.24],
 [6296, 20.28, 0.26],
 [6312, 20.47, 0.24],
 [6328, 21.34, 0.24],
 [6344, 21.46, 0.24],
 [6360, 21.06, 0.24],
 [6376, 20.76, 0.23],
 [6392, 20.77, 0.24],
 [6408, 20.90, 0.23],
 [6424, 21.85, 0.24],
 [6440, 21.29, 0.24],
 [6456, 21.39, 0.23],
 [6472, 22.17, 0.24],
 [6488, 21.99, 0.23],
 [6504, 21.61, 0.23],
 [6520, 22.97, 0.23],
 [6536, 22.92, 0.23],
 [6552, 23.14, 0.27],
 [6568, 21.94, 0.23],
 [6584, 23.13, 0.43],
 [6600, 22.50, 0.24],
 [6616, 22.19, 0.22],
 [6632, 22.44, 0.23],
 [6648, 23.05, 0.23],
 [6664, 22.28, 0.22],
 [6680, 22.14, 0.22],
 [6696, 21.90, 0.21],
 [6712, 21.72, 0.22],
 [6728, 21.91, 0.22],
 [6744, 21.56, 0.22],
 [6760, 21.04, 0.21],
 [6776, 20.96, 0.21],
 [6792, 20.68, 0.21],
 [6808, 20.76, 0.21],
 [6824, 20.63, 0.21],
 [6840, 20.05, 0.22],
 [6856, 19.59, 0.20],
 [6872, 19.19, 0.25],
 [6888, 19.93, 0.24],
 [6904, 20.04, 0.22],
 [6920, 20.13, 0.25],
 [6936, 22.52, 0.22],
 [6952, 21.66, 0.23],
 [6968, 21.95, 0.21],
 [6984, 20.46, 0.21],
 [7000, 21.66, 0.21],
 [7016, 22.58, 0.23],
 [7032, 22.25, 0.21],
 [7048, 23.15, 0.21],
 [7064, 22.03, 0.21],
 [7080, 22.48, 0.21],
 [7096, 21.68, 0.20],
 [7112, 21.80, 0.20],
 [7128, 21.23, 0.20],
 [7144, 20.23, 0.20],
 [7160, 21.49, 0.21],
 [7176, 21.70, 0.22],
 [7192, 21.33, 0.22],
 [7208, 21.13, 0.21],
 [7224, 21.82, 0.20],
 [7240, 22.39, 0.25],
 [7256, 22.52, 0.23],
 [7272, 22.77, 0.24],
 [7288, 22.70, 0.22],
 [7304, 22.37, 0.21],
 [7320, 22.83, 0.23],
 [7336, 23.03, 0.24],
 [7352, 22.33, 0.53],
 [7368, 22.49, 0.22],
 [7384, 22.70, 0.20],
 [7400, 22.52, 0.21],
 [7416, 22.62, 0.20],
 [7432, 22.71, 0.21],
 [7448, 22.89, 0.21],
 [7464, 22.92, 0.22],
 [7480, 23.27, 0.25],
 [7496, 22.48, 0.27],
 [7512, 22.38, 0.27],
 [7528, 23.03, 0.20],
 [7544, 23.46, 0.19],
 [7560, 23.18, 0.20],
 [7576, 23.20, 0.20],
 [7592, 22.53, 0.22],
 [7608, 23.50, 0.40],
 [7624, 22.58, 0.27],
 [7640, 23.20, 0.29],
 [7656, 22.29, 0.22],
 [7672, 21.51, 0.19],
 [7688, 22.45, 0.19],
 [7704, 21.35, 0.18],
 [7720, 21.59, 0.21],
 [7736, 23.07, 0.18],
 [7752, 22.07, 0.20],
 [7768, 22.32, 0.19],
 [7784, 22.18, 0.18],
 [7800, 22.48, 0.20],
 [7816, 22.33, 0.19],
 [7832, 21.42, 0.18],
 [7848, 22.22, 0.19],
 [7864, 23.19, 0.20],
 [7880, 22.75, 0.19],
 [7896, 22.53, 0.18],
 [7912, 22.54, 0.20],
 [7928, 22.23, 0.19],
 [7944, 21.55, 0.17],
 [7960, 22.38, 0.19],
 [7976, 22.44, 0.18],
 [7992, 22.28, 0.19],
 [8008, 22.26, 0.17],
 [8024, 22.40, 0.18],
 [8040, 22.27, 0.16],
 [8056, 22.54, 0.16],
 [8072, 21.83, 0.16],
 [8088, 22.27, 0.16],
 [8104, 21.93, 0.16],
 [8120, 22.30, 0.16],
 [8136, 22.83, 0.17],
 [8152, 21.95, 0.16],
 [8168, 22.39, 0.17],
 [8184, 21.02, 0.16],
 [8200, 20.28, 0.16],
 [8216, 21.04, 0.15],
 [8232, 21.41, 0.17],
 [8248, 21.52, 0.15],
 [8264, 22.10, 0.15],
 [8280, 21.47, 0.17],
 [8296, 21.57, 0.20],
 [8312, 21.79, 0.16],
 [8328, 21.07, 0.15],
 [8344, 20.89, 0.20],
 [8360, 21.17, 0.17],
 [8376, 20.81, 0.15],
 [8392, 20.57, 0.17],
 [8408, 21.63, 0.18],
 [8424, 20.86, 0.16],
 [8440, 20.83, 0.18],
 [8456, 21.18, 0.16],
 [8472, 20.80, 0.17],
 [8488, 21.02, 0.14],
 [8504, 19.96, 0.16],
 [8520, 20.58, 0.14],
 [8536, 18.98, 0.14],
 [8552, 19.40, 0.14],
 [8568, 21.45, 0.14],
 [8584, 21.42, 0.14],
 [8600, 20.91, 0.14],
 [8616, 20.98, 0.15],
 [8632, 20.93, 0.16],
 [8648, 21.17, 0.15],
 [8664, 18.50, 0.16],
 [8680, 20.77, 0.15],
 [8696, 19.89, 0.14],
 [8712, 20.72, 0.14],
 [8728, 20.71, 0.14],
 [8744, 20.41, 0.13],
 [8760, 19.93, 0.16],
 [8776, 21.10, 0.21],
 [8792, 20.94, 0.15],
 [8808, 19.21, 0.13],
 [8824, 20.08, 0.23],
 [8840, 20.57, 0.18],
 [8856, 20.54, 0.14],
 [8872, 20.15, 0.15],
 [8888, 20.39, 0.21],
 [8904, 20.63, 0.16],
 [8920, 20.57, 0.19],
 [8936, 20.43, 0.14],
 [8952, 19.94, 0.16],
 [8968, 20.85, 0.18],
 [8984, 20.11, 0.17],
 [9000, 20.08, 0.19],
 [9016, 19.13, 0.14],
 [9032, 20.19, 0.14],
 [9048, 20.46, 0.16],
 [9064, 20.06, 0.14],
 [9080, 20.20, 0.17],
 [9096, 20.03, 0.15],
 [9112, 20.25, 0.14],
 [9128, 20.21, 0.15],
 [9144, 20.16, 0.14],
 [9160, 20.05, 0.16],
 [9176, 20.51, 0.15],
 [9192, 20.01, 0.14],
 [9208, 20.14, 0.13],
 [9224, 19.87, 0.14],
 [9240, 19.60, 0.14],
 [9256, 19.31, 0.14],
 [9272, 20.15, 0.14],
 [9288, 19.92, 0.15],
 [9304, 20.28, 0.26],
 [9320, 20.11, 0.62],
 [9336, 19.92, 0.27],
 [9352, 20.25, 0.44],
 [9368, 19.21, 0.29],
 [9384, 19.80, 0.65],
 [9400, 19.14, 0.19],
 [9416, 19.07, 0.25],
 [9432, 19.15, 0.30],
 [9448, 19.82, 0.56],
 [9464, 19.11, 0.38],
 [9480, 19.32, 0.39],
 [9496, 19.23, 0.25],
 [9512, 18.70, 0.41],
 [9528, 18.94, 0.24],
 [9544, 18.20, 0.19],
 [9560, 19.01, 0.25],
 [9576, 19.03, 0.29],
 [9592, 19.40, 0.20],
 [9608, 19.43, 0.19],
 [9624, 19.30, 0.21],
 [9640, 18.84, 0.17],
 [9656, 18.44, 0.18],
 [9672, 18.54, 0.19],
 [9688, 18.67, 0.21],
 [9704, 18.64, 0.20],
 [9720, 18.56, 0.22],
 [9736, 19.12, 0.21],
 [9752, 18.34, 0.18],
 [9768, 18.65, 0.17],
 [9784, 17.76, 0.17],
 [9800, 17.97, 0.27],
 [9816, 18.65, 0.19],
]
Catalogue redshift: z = 0.00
